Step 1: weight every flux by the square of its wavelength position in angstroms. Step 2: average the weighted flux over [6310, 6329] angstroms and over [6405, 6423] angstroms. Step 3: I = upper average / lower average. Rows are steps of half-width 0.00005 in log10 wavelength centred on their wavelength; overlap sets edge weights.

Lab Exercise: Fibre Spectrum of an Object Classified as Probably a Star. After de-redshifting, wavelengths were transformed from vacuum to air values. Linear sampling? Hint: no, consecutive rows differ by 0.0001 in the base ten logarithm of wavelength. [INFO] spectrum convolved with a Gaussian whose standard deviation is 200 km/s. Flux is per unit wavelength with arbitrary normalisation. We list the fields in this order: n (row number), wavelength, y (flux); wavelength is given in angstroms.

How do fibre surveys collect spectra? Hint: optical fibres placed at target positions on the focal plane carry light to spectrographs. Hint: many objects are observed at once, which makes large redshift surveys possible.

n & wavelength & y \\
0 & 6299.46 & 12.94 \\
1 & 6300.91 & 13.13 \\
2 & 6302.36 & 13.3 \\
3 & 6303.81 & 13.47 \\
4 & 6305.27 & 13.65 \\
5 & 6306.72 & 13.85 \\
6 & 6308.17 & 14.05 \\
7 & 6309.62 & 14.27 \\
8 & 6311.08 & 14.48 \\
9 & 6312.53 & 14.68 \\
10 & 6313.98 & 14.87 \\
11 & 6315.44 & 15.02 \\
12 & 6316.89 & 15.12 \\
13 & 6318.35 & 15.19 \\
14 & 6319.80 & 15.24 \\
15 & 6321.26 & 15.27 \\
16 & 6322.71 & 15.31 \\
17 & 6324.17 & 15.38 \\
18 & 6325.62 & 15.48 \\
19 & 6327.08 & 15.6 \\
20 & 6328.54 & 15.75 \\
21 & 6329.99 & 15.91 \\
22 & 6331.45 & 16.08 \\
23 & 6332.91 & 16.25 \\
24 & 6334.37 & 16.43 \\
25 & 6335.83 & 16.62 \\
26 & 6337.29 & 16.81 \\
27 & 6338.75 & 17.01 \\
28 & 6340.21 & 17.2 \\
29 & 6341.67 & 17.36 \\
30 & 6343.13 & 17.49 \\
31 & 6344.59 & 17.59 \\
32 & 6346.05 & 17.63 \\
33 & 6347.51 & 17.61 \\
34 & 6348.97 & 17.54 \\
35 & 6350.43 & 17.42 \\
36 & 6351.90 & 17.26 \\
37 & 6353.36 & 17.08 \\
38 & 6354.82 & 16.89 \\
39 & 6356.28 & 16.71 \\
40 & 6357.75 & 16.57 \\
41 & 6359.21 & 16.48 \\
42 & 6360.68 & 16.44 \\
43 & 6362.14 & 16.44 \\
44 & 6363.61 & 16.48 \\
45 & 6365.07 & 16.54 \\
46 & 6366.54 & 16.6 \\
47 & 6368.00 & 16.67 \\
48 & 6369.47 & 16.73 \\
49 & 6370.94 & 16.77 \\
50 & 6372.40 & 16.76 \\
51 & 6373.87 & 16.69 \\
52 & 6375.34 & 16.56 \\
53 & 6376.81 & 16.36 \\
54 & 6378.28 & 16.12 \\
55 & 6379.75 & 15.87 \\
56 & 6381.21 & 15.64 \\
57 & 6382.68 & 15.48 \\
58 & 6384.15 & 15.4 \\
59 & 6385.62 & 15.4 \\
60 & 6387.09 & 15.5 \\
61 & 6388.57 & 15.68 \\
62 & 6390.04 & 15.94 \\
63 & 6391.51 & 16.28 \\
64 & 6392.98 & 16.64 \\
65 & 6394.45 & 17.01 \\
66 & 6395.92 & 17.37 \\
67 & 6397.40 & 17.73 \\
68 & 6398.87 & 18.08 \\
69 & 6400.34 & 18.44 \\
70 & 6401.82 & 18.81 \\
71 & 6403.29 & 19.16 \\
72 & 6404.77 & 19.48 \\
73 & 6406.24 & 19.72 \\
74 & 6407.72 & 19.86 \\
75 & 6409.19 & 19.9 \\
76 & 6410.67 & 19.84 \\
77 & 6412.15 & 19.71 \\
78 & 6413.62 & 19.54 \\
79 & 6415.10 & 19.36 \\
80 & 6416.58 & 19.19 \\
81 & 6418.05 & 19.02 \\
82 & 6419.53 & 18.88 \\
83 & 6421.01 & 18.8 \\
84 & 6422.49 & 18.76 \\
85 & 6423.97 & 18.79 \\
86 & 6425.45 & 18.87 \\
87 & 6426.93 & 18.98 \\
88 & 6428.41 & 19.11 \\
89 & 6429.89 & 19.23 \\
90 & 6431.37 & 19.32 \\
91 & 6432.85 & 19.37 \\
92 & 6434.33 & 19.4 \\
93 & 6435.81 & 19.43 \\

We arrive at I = 1.32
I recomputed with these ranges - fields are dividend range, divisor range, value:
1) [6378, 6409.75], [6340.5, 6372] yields 1.03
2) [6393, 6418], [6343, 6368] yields 1.13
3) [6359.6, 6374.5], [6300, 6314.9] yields 1.21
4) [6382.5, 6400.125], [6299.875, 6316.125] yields 1.20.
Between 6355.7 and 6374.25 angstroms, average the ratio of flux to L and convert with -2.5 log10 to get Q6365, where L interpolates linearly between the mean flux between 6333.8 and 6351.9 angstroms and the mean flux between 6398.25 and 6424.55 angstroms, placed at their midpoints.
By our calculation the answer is 0.08 mag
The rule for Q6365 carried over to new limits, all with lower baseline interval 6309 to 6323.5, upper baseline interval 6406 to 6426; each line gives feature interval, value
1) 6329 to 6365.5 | -0.04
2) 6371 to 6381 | 0.07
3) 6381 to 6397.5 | 0.13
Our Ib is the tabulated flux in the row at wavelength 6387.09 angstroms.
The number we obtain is 15.5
